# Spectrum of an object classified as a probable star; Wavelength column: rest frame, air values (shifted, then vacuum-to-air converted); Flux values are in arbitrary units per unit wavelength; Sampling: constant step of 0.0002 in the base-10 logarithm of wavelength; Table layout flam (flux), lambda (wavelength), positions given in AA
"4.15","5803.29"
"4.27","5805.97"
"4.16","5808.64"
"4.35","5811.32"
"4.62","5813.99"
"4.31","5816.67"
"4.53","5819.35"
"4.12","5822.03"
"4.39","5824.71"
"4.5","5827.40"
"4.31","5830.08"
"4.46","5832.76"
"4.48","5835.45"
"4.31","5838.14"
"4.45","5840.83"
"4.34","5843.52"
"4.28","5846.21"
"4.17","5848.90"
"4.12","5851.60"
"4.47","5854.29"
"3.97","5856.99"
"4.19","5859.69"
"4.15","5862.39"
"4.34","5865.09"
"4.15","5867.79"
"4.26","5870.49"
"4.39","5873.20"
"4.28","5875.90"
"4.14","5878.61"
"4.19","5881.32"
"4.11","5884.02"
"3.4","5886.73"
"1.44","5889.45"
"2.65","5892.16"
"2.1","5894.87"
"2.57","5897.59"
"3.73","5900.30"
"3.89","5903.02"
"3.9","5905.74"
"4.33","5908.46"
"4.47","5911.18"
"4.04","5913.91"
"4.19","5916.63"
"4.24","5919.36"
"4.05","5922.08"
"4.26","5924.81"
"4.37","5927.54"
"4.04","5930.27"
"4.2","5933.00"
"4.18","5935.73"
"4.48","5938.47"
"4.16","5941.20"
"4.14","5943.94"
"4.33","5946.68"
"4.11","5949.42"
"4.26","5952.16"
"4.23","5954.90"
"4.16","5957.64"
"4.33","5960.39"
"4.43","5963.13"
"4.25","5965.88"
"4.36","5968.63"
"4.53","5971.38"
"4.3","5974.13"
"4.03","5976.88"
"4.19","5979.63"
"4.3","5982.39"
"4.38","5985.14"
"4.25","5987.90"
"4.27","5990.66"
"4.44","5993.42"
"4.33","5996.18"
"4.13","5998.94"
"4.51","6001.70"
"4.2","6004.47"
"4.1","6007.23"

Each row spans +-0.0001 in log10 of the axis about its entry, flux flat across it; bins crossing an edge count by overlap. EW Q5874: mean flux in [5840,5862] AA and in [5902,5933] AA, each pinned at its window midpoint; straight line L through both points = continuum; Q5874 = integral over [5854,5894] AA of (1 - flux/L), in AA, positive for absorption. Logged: 3.6 AA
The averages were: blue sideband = 4.24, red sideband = 4.17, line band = 3.84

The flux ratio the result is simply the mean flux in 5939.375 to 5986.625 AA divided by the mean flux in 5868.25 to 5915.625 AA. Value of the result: 1.17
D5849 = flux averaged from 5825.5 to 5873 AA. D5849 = 4.29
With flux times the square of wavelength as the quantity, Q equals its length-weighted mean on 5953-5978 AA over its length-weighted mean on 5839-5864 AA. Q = 1.05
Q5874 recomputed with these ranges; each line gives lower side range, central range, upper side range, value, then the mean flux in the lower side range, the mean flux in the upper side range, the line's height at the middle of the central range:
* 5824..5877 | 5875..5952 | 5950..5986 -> 7.70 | 4.3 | 4.28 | 4.29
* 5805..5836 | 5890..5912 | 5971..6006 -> 4.96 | 4.37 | 4.29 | 4.33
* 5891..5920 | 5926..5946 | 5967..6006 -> -1.75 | 3.64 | 4.3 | 3.89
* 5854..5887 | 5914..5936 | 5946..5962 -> 0.16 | 4.17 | 4.24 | 4.21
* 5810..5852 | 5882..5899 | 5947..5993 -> 6.11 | 4.36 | 4.28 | 4.33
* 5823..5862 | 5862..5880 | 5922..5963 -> 0.16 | 4.31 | 4.23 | 4.29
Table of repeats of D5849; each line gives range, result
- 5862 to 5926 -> 3.8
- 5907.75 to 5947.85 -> 4.23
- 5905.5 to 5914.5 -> 4.23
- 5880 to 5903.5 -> 3.09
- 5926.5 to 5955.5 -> 4.23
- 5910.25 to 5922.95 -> 4.19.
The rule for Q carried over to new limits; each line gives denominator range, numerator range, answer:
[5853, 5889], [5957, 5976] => 1.10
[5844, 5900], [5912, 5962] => 1.14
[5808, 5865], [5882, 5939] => 0.89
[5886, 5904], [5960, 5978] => 1.59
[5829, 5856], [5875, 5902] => 0.76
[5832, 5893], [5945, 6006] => 1.10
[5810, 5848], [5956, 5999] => 1.03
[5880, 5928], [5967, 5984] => 1.20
